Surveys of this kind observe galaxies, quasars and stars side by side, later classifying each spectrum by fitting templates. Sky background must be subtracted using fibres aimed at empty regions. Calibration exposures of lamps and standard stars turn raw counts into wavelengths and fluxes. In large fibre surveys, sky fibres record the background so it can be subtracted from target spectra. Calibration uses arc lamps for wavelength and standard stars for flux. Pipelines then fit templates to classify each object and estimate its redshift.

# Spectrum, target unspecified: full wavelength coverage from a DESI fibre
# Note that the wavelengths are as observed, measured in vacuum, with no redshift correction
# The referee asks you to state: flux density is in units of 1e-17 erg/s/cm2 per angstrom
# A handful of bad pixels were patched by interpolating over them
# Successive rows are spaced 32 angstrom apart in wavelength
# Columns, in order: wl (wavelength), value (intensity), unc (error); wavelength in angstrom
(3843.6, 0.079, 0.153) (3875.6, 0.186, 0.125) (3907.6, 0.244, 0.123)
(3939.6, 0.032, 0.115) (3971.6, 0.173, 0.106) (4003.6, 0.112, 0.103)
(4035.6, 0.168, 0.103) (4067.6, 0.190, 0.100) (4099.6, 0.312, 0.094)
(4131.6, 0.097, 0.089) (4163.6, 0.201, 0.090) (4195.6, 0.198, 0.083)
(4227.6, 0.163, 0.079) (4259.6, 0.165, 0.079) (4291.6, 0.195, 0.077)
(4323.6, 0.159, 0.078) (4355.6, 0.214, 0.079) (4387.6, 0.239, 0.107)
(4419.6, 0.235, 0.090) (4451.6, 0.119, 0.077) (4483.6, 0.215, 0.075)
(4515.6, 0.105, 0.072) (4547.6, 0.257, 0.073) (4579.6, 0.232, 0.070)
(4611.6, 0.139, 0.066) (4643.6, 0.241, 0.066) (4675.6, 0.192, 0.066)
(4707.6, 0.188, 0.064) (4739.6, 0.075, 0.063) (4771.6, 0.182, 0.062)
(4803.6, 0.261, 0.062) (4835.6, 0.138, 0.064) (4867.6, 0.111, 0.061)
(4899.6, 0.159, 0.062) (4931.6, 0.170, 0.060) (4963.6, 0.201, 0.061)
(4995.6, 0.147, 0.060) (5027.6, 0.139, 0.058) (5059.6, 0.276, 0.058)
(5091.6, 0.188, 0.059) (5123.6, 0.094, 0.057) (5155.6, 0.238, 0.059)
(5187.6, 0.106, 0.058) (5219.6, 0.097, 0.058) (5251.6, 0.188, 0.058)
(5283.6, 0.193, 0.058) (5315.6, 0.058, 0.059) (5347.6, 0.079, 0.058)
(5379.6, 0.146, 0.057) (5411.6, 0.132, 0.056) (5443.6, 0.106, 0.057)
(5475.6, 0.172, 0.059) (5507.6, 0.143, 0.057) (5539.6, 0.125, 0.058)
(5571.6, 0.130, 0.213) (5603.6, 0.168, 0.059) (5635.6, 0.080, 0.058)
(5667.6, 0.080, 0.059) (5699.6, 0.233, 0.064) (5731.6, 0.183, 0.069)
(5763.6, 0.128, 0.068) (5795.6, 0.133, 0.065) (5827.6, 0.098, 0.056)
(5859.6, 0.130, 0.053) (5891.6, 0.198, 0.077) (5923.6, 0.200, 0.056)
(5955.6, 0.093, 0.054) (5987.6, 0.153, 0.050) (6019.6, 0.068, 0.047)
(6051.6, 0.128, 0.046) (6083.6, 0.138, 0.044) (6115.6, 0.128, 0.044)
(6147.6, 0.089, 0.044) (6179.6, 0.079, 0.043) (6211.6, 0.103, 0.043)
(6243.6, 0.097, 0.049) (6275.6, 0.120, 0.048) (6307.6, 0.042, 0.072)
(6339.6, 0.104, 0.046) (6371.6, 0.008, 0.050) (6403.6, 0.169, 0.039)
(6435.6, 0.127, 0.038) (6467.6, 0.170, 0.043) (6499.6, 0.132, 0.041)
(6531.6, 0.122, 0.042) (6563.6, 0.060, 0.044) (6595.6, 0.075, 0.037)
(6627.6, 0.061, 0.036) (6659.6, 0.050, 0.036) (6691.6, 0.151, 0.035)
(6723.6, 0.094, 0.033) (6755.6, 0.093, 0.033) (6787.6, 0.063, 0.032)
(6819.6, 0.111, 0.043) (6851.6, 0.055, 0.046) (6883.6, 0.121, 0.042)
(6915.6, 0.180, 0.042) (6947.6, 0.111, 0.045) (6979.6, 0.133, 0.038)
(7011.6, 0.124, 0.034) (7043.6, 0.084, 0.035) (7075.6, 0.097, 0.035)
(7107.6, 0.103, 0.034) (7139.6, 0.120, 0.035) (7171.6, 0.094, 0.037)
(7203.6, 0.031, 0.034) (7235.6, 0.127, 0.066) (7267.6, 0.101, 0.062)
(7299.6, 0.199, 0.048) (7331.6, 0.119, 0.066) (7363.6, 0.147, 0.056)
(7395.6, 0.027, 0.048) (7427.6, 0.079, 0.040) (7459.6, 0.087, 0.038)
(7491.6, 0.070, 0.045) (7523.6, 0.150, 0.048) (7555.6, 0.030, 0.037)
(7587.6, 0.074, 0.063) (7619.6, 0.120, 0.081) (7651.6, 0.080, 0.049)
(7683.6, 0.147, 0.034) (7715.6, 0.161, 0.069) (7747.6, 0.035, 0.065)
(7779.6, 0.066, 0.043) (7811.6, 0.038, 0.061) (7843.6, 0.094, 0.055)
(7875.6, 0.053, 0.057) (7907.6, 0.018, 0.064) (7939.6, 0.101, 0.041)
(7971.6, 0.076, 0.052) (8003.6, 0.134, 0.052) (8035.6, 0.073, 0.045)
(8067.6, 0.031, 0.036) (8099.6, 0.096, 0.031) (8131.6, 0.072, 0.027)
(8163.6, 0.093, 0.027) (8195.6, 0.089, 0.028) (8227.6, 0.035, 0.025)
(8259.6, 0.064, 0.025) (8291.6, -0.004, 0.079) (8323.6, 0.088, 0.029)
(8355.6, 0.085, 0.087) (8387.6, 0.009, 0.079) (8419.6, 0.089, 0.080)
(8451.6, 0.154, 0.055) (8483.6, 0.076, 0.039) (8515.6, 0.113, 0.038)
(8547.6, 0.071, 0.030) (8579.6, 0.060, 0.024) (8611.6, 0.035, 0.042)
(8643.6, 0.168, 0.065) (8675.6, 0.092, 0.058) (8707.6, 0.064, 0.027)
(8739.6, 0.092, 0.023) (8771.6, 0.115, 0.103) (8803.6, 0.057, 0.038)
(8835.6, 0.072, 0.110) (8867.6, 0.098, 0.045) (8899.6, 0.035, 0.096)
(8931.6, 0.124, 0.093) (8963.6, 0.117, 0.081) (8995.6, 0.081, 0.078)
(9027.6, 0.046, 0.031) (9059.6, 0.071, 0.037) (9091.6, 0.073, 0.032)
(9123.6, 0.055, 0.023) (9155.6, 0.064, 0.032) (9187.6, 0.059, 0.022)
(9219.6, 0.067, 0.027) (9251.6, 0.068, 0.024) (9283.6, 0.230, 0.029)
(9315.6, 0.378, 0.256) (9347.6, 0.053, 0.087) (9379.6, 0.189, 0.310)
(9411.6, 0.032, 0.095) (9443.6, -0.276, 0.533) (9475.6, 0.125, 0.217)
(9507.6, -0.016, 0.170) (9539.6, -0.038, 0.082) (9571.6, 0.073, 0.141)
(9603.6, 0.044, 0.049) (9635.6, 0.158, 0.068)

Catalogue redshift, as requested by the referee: 1.49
